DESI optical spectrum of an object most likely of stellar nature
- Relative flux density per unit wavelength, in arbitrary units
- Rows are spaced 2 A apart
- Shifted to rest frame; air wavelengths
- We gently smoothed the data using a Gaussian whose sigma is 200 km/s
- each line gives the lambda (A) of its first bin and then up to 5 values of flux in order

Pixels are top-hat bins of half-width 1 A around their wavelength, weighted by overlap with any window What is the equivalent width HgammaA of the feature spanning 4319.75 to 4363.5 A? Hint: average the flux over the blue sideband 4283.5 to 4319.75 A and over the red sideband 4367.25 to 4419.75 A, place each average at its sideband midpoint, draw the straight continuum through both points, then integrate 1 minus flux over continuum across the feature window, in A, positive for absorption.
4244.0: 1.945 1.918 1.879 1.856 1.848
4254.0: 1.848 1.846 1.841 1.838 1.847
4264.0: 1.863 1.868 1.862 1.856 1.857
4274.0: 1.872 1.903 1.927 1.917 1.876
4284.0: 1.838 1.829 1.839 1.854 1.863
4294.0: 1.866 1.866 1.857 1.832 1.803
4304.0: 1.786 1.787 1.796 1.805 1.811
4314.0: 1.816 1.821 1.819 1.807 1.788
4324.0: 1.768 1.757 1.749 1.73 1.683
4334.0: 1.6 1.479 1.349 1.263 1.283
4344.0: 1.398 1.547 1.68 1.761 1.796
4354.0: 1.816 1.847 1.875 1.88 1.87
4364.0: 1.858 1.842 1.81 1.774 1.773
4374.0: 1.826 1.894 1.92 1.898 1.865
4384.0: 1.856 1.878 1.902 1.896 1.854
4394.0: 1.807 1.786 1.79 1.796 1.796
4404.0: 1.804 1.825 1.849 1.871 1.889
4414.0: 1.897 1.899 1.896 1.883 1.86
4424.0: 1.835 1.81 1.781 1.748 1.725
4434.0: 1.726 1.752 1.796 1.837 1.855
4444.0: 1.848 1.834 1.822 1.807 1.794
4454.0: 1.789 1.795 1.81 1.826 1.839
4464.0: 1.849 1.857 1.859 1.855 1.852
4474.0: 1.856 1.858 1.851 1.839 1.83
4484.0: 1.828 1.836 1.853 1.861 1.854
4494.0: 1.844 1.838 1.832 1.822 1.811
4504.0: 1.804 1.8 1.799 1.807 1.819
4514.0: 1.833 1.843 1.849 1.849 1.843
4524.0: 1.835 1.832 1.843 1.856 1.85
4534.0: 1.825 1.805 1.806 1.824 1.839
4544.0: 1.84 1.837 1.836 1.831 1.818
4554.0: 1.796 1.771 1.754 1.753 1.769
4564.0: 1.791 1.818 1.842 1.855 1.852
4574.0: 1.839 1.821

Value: 4.0 A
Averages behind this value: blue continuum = 1.83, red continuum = 1.85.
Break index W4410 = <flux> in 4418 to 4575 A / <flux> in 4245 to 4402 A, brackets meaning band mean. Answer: 1.01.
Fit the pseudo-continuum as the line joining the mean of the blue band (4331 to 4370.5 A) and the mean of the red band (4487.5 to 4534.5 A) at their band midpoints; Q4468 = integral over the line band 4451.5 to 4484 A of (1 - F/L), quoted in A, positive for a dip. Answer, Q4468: -0.84 A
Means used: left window 1.67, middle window 1.84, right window 1.83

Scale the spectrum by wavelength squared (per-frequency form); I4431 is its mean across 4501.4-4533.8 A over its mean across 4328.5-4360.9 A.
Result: 1.22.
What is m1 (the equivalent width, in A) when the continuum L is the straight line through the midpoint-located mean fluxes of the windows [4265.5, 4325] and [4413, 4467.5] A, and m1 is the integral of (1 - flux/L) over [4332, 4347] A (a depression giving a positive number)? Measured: 3.3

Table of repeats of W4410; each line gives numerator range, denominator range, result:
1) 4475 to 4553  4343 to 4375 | 1.03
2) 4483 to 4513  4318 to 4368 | 1.08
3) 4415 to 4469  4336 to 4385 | 1.05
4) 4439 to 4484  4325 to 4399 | 1.05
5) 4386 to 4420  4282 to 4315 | 1.01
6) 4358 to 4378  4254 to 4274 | 0.99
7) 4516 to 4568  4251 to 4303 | 0.98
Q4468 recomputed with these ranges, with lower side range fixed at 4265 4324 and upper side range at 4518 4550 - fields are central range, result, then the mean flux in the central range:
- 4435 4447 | 0.1 A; 1.82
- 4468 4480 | -0.1 A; 1.85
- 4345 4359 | 0.6 A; 1.76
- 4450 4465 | 0.2 A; 1.81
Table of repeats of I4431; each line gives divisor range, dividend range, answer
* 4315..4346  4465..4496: 1.22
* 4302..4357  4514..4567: 1.19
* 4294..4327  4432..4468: 1.07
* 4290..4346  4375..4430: 1.13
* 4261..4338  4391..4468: 1.07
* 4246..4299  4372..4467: 1.05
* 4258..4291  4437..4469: 1.06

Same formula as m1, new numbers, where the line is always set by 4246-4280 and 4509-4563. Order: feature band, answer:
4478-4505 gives -0.10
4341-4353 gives 1.78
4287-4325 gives 0.80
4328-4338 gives 1.33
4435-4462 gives 0.32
